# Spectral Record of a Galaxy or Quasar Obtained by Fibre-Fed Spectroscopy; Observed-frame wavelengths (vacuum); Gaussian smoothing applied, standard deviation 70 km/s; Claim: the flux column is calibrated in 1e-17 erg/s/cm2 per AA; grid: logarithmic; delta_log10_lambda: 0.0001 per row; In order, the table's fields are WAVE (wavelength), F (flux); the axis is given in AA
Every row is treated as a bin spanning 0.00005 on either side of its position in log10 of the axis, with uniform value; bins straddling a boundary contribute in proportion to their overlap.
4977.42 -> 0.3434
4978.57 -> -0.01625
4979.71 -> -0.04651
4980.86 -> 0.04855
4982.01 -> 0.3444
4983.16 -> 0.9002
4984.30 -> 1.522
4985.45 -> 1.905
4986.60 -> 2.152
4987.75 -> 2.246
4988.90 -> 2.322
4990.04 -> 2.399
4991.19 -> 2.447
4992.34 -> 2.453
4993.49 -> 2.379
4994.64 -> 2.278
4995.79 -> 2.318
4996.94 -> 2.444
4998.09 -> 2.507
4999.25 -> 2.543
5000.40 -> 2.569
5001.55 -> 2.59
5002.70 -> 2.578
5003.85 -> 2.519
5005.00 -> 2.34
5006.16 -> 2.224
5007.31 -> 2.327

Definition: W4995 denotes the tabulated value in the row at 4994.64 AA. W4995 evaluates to 2.278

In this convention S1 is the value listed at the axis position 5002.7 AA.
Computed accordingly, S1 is 2.578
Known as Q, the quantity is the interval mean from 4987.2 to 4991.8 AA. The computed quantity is 2.36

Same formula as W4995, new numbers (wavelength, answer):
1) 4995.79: 2.318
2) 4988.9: 2.322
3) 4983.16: 0.9002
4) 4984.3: 1.522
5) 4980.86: 0.04855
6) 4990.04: 2.399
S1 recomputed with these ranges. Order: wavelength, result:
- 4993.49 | 2.379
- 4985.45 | 1.905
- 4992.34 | 2.453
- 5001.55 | 2.59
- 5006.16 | 2.224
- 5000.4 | 2.569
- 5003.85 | 2.519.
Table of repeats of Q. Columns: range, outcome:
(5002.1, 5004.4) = 2.55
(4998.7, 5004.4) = 2.56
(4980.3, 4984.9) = 0.712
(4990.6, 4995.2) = 2.39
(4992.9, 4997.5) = 2.35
